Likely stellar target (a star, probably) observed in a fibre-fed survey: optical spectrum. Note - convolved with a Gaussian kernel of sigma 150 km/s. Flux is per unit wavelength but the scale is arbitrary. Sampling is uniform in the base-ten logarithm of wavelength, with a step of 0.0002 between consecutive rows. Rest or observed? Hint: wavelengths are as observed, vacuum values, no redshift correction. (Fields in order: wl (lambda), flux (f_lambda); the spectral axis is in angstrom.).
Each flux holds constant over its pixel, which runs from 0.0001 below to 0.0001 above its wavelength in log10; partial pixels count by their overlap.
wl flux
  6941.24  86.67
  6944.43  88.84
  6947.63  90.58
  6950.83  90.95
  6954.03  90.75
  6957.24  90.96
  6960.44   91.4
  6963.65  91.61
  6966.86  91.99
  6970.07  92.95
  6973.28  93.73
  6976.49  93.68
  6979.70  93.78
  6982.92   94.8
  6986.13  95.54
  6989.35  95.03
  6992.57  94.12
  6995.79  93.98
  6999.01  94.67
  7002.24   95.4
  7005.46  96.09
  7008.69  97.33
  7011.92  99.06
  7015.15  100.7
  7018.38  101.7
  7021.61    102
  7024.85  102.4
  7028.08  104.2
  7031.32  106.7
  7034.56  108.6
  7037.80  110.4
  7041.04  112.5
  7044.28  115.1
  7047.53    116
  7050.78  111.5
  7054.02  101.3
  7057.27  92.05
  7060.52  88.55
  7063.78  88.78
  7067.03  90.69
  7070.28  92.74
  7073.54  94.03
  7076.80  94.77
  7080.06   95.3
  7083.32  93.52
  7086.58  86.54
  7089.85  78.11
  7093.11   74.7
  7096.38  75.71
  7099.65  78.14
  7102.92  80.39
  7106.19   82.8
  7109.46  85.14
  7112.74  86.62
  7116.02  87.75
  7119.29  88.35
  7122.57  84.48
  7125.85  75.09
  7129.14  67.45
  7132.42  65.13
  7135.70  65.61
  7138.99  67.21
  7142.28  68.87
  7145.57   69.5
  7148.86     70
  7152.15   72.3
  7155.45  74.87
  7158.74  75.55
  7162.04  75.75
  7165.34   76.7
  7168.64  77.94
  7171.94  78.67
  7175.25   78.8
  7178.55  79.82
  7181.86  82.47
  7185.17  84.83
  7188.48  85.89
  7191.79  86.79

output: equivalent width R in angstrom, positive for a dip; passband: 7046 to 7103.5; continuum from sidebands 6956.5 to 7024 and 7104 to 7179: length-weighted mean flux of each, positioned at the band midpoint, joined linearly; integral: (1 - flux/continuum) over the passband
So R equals -4.1 angstrom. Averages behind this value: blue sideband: 95.4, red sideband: 76.2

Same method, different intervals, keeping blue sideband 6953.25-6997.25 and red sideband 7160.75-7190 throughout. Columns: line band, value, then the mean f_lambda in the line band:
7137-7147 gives 1.7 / 68.4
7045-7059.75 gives -2.8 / 105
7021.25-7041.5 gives -3.9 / 107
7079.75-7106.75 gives 1.1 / 82.2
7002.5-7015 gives -0.9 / 97.6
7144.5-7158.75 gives 1.6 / 72.2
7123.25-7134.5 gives 1.7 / 70.4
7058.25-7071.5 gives -0.4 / 90.2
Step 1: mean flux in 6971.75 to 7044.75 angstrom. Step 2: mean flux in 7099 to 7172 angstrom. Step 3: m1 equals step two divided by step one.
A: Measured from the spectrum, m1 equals 0.76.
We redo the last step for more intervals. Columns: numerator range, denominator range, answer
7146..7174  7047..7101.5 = 0.83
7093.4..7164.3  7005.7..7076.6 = 0.75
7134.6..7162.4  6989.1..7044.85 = 0.70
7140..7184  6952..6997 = 0.81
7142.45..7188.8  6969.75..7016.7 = 0.81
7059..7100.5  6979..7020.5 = 0.90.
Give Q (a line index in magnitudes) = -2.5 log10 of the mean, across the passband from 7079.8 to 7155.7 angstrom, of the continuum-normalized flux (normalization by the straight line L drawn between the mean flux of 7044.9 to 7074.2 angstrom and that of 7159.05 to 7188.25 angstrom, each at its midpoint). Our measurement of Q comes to 0.142 mag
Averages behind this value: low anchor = 98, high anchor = 79.5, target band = 77.8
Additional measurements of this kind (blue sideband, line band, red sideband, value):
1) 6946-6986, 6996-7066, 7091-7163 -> -0.188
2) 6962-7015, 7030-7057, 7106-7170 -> -0.239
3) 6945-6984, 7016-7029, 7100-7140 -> -0.178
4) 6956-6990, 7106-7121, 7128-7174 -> -0.134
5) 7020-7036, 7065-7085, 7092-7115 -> -0.043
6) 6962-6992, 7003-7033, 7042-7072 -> -0.045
